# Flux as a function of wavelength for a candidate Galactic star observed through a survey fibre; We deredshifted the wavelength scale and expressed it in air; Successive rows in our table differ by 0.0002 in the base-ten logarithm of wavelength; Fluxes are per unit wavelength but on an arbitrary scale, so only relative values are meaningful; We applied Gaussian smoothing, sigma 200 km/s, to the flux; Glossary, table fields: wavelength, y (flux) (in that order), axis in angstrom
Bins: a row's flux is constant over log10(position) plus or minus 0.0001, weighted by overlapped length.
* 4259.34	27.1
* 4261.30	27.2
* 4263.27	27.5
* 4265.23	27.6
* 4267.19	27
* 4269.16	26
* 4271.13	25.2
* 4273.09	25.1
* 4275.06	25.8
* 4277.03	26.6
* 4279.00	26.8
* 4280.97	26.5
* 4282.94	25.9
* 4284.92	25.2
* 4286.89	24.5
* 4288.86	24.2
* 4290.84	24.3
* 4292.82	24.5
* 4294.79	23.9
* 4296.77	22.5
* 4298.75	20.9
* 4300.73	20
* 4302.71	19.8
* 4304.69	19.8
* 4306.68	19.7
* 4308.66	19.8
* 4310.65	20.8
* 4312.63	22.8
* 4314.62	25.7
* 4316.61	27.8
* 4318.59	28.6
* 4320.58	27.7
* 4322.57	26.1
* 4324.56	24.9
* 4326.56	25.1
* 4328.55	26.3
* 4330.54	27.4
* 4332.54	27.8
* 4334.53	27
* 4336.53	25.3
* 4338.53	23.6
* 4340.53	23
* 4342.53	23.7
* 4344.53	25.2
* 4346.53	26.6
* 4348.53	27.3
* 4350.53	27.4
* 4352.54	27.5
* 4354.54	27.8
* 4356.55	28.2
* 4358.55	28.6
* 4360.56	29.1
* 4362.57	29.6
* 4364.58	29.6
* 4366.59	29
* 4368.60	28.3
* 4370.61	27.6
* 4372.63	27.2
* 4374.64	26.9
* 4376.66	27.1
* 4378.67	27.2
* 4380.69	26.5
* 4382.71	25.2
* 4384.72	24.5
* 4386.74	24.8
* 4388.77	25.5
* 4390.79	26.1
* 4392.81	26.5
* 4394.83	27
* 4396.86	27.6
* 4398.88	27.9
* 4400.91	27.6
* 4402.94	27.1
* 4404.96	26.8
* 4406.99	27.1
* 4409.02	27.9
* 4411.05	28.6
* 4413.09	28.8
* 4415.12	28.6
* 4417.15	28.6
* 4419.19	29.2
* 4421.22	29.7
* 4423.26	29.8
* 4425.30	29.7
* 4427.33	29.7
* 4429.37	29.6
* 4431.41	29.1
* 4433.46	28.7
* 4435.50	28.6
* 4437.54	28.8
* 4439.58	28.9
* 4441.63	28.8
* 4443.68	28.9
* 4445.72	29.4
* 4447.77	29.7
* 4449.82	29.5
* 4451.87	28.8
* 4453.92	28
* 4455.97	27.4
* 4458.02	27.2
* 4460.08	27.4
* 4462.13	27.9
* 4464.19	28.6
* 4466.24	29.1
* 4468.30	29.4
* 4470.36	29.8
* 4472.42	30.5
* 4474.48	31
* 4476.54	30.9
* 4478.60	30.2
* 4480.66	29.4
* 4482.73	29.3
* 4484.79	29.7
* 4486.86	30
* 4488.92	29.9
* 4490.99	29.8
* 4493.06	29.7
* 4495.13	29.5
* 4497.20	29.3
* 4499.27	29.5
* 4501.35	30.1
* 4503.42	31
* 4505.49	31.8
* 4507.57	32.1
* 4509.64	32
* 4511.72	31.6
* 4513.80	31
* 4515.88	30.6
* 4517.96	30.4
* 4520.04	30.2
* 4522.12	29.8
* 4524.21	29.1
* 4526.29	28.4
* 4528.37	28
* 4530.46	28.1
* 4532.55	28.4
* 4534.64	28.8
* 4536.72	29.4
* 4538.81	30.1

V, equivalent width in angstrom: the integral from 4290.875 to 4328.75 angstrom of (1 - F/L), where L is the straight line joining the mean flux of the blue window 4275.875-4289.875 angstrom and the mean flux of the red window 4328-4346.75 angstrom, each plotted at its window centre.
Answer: 3.1 angstrom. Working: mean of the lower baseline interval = 25.7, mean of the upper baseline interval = 25.5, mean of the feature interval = 23.5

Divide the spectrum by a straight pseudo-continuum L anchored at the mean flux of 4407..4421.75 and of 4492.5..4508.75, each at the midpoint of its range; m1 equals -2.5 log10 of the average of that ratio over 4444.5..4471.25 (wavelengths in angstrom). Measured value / 0.03 mag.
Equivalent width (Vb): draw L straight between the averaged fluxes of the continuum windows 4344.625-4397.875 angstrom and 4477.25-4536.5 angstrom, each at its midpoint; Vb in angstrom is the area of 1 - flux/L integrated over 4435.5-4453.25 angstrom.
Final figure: -0.2 angstrom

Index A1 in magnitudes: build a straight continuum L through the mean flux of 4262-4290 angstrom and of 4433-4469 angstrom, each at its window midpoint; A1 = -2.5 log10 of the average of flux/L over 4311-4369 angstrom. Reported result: 0.01 mag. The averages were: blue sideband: 26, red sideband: 28.6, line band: 26.7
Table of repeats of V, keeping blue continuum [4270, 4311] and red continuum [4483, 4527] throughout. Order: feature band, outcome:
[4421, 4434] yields -0.79 angstrom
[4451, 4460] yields 0.28 angstrom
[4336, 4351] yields -0.02 angstrom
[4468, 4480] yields -0.43 angstrom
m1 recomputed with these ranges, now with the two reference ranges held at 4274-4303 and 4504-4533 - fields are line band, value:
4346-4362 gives -0.08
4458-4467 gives 0.02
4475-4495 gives -0.02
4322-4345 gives 0.00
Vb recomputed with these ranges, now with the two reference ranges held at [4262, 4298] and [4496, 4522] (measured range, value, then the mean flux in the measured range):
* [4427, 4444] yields 0.0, 29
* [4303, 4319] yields 2.1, 22.8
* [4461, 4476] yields 0.2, 29.5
